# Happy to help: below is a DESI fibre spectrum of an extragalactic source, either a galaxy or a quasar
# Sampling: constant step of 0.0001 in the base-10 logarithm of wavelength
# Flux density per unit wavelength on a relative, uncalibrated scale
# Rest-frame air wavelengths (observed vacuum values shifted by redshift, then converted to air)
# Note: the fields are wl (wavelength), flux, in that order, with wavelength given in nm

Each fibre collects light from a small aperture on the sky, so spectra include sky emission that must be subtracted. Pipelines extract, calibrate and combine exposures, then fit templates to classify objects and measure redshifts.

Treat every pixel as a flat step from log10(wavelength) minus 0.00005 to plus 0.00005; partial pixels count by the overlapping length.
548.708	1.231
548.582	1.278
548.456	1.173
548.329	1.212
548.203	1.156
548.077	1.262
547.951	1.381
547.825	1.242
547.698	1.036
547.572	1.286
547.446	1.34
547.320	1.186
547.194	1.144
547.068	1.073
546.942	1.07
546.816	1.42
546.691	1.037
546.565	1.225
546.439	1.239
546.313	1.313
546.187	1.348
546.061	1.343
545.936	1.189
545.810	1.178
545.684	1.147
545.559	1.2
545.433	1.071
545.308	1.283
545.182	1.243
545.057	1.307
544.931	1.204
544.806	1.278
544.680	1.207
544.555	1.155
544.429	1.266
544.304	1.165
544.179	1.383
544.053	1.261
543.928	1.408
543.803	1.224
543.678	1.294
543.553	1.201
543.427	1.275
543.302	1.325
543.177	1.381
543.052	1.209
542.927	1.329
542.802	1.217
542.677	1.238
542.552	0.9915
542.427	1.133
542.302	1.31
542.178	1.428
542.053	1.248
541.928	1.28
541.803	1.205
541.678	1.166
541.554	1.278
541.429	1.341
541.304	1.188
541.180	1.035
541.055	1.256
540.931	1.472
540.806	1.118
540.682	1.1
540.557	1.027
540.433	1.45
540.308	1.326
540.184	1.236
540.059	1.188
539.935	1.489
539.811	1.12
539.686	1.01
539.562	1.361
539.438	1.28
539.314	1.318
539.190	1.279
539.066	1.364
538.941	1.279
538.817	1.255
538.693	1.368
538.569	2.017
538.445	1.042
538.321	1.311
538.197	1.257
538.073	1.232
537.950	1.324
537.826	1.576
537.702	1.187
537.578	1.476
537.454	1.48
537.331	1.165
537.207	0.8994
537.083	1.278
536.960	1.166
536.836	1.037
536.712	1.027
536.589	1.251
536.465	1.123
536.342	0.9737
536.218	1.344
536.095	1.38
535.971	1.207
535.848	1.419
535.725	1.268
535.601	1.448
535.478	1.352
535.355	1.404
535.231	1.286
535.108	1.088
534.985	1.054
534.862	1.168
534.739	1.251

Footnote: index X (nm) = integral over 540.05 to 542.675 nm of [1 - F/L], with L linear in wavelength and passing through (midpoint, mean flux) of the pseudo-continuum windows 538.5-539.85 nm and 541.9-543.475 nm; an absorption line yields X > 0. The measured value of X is 0.12 nm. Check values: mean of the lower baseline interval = 1.33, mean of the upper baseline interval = 1.26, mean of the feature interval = 1.23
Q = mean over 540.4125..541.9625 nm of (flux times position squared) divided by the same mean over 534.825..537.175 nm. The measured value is 1.02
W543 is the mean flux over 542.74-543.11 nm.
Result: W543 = 1.25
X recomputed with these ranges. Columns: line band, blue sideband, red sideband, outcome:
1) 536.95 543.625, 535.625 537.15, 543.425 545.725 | -0.24 nm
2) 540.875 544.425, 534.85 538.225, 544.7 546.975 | -0.07 nm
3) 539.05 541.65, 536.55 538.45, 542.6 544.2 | 0.03 nm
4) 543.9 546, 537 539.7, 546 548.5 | 0.03 nm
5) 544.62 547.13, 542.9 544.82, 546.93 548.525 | 0.03 nm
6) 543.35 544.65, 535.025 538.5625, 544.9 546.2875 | -0.03 nm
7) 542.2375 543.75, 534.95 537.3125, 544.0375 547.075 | -0.02 nm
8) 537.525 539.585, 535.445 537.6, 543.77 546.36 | -0.19 nm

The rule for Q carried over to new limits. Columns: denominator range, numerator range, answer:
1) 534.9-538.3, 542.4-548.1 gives 1.02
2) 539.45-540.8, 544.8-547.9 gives 1.01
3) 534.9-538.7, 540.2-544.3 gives 1.01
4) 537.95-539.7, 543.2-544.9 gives 0.98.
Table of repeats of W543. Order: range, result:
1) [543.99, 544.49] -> 1.27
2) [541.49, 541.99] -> 1.23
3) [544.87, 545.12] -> 1.26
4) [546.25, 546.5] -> 1.27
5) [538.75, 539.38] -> 1.3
